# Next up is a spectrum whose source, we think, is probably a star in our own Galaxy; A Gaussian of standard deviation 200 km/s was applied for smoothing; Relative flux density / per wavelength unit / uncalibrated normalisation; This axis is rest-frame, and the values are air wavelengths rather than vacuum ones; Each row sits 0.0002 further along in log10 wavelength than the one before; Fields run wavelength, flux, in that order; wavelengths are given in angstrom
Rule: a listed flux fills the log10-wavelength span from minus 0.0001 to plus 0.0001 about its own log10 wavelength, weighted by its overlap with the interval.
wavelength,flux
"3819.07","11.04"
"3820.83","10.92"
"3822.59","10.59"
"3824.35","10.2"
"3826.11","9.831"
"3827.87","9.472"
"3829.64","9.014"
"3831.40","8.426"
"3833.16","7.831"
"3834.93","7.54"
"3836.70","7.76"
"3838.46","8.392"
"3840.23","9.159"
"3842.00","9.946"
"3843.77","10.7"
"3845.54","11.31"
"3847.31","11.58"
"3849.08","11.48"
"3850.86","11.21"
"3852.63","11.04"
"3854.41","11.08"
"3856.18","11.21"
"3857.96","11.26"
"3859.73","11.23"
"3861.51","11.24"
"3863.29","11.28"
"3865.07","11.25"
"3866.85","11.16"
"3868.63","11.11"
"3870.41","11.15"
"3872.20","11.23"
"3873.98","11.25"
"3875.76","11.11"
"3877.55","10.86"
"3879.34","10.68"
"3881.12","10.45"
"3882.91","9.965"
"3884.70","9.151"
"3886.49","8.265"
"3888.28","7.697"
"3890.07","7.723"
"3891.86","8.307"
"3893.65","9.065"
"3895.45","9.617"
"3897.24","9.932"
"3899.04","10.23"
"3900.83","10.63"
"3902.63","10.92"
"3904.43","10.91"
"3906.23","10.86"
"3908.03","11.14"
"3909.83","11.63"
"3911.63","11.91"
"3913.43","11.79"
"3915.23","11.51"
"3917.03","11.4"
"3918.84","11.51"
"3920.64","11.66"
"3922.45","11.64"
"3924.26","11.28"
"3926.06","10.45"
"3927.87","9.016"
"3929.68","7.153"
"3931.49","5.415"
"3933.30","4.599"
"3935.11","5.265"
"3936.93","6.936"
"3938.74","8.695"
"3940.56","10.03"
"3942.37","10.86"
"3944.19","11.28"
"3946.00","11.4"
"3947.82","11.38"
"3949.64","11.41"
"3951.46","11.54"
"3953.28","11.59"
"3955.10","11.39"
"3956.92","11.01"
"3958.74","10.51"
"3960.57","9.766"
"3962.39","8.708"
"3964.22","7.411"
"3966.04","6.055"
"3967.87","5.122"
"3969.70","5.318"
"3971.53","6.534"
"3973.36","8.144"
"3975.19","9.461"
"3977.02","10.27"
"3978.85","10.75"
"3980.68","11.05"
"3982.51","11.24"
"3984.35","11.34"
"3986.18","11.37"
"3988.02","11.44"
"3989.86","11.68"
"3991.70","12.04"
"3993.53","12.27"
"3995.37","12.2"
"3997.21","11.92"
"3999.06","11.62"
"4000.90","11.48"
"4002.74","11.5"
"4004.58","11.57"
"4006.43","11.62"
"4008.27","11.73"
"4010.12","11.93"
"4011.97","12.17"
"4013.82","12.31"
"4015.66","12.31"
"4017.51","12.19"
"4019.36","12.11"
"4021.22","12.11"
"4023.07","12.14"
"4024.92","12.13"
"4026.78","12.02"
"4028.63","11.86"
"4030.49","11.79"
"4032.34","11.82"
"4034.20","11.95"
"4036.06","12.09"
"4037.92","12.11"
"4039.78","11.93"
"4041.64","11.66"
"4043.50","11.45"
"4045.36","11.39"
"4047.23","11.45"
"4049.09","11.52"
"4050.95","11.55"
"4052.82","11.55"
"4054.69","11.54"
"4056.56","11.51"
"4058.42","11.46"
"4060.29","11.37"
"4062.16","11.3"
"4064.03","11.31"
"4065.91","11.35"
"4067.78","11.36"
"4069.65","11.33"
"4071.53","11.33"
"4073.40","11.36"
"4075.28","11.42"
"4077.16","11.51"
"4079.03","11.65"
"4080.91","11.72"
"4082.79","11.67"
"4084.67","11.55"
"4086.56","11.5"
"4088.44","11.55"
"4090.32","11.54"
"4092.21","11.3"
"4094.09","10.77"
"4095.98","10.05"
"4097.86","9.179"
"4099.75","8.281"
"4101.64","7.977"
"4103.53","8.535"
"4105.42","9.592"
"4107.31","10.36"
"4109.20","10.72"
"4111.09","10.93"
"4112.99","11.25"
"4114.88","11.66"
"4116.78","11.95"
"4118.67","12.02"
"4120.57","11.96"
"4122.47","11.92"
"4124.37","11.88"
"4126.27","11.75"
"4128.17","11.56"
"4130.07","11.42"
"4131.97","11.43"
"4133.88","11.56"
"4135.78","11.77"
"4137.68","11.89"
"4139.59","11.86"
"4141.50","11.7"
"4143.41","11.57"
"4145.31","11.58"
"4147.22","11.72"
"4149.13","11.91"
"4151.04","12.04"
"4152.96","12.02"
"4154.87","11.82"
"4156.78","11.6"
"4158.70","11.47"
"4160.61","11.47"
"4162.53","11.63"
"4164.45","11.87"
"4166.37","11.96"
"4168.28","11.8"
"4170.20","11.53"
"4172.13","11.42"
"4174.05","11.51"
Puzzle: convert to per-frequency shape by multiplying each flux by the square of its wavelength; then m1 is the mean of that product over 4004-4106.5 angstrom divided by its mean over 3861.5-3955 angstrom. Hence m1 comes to 1.2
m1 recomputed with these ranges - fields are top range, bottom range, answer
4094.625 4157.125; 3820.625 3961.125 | 1.23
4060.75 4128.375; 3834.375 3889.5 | 1.19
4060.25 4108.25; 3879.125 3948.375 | 1.20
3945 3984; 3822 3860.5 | 1.02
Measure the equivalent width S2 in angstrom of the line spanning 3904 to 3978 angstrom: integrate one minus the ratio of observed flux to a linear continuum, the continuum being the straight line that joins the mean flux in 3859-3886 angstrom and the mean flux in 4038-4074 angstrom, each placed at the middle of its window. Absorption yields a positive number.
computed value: 9.8 angstrom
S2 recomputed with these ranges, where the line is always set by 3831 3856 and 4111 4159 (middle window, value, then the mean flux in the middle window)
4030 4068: -1.4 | 11.6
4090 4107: 2.7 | 9.65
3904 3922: -2.0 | 11.5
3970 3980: 1.7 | 8.86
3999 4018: -1.6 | 11.9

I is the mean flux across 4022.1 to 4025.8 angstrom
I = 12.2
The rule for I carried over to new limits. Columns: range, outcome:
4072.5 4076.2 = 11.4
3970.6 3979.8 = 9.04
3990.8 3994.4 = 12.2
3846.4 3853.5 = 11.3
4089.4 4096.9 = 10.9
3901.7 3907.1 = 10.9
